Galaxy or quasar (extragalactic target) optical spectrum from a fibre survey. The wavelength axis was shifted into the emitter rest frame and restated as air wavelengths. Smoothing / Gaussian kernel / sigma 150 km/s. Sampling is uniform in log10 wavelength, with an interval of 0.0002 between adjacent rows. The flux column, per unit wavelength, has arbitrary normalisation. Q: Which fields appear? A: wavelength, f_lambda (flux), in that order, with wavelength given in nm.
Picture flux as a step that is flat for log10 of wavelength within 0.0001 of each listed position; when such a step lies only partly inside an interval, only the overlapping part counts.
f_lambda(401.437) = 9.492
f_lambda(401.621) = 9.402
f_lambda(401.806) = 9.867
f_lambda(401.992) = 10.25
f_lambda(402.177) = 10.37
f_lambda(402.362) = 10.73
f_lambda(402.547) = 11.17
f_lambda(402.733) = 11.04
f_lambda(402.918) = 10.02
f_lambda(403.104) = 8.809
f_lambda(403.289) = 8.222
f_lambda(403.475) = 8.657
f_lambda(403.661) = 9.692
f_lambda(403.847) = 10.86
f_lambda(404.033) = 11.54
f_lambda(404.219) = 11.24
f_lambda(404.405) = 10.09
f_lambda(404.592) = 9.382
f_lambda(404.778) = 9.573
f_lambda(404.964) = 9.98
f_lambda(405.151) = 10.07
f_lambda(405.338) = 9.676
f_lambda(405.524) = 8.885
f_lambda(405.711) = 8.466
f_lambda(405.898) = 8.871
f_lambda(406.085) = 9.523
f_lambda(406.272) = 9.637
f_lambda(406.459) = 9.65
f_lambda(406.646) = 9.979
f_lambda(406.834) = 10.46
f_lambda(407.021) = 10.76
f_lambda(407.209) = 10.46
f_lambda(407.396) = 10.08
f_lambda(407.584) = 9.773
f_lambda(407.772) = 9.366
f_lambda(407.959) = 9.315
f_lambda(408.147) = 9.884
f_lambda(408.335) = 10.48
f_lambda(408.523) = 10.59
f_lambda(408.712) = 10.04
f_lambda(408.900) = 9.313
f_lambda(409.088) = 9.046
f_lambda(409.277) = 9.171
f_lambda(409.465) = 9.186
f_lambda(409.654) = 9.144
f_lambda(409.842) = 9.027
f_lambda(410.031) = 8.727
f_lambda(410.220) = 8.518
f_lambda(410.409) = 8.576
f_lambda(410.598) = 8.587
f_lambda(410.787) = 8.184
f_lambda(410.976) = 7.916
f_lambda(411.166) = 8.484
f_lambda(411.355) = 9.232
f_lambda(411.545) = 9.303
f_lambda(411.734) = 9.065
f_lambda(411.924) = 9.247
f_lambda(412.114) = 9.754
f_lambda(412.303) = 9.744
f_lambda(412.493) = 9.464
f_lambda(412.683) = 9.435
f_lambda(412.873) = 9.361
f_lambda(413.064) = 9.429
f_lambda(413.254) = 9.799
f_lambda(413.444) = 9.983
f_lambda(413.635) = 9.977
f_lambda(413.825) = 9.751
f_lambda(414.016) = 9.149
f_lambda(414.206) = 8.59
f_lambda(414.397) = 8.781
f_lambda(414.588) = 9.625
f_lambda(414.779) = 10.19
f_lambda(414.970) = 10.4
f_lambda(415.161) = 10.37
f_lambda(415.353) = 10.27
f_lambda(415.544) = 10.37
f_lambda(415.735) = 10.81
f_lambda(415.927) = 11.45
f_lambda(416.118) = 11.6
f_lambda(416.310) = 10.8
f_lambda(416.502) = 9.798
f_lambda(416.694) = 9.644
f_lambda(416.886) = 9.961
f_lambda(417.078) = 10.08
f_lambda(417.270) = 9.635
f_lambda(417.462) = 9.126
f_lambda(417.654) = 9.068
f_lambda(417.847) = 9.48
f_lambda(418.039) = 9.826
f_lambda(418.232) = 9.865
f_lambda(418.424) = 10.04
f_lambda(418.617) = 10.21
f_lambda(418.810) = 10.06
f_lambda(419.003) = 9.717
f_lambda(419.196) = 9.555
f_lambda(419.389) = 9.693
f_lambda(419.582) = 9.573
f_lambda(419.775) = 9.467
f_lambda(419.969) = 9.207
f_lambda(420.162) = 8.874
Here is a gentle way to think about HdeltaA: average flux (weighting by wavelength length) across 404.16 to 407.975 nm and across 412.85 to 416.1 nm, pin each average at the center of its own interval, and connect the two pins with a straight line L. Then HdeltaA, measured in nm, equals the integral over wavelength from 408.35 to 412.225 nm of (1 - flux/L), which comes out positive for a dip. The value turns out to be 0.30 nm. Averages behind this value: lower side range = 9.77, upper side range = 9.95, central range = 9.09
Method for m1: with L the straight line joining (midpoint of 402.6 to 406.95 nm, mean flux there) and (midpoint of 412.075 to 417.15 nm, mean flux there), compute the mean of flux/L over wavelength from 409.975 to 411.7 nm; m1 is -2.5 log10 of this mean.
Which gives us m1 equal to 0.147 mag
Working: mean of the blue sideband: 9.77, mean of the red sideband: 9.95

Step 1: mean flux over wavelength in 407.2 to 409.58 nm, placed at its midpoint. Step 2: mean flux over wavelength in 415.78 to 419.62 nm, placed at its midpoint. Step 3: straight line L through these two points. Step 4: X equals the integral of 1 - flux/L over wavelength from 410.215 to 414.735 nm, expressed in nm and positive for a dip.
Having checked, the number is 0.294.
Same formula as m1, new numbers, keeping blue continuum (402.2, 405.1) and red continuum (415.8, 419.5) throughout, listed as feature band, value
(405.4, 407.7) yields 0.038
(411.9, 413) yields 0.056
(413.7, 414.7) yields 0.088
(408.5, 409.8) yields 0.069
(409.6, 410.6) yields 0.146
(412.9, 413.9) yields 0.028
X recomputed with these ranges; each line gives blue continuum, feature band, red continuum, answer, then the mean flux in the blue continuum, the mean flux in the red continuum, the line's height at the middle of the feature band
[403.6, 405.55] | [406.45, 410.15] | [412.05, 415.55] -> 0.09 nm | 10.1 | 9.69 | 9.96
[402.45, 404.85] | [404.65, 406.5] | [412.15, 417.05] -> 0.11 nm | 10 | 9.95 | 10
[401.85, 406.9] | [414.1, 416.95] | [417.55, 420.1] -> -0.14 nm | 9.88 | 9.66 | 9.71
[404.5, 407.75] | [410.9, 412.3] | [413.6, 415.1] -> 0.08 nm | 9.71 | 9.56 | 9.61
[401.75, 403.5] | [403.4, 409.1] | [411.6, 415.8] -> 0.01 nm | 9.96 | 9.7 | 9.88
